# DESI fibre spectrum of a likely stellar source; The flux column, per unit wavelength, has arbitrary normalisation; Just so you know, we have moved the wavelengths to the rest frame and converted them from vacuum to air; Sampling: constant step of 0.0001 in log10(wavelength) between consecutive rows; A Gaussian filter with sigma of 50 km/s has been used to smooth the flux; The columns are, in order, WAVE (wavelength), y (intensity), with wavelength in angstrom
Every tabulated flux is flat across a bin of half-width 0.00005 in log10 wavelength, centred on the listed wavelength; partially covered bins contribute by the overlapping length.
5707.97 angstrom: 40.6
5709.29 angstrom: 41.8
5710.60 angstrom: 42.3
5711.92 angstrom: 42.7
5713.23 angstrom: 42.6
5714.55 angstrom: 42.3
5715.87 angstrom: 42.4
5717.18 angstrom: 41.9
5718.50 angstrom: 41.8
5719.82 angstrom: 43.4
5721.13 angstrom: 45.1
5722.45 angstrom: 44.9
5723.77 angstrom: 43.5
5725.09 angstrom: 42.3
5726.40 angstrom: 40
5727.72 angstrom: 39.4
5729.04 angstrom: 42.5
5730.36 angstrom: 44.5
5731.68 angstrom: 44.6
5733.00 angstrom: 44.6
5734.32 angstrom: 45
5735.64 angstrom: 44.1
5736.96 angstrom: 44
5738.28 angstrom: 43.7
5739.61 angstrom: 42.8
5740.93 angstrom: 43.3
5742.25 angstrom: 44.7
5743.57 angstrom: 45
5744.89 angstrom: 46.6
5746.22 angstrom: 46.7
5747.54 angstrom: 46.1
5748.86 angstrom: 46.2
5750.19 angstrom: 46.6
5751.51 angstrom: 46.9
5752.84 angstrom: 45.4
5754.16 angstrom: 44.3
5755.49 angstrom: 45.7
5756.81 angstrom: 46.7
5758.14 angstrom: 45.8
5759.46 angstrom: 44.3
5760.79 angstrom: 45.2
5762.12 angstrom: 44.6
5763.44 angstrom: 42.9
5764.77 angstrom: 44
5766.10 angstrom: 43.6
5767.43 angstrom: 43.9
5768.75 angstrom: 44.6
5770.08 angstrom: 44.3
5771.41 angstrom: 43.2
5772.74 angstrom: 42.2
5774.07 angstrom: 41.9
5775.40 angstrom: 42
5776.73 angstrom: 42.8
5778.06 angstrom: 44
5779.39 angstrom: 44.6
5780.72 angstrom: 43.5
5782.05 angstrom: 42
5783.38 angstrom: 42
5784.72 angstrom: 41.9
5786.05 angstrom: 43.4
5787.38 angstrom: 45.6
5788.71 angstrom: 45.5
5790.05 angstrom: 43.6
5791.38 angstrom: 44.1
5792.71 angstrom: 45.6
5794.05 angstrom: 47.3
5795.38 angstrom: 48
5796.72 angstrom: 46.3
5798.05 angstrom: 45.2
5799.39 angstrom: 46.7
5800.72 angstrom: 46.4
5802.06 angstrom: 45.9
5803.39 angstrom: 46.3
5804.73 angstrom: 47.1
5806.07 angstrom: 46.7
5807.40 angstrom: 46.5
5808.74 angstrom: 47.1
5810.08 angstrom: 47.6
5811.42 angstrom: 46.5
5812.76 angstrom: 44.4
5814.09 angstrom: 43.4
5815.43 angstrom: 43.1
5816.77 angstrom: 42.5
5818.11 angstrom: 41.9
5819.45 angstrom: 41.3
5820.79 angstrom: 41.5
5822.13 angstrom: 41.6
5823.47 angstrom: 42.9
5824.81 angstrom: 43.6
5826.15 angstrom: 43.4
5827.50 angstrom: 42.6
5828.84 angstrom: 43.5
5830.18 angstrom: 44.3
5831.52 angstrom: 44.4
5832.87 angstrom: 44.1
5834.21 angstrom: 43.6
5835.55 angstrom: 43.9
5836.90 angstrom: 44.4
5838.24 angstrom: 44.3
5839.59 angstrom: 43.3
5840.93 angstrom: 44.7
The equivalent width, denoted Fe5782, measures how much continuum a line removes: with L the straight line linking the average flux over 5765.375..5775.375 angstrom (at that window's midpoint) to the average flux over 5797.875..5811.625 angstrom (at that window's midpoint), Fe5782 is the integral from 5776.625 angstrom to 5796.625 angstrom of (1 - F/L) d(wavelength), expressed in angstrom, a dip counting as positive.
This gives 0.22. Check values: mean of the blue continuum 43.3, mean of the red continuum 46.6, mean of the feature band 44.4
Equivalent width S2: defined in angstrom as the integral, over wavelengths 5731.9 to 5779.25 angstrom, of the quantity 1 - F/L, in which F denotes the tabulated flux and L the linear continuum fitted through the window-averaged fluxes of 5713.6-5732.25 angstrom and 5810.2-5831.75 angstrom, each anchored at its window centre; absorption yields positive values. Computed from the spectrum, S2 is -1.8 angstrom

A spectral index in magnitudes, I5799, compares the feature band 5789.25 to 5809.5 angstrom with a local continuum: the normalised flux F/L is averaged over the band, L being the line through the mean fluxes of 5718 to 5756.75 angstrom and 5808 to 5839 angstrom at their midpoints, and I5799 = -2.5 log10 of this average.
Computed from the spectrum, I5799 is -0.06 mag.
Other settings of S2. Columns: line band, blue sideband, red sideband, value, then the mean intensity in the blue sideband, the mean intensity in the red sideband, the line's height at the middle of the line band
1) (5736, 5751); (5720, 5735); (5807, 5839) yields -0.6 angstrom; 43.3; 43.8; 43.4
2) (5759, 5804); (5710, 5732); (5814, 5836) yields -1.5 angstrom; 42.7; 43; 42.9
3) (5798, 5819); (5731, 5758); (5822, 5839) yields -0.7 angstrom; 45.2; 43.6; 44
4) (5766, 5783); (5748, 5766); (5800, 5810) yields 0.9 angstrom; 45.2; 46.6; 45.7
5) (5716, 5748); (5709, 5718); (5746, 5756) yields 0.3 angstrom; 42.3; 46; 44.1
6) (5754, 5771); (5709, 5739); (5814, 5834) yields -0.6 angstrom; 43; 42.9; 43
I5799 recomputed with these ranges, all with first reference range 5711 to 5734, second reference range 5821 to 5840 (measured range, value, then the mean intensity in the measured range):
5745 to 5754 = -0.077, 46.2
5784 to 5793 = -0.023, 44.2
